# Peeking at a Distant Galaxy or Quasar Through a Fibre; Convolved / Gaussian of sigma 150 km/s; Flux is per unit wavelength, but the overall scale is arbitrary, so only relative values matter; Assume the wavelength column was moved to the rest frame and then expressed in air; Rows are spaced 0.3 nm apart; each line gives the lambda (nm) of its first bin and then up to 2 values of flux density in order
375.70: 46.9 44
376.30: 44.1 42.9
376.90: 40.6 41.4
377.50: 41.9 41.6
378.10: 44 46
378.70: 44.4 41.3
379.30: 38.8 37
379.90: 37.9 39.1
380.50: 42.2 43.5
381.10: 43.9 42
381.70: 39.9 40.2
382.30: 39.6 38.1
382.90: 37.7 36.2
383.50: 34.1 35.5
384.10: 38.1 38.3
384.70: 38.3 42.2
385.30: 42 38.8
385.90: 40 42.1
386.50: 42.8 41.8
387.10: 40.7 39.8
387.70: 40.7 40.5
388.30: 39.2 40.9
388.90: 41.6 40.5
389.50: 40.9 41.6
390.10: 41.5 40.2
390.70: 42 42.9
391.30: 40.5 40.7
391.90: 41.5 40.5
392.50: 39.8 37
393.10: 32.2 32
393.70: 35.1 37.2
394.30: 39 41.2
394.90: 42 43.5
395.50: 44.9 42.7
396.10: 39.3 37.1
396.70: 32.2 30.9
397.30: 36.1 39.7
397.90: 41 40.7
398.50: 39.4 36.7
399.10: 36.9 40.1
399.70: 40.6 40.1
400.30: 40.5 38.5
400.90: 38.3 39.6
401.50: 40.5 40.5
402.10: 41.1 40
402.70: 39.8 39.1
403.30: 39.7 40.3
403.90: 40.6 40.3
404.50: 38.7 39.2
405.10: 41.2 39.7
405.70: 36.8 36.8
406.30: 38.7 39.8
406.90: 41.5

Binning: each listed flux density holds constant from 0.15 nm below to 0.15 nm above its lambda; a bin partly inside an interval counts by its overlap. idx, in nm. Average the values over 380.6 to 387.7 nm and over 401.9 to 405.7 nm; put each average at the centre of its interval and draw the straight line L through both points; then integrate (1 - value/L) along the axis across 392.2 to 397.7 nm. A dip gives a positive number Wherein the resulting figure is 0.26 nm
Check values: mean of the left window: 39.8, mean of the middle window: 37.9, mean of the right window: 39.9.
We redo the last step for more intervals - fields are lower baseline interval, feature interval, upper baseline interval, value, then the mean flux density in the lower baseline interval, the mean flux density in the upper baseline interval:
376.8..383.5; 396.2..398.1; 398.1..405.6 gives 0.17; 40.6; 39.7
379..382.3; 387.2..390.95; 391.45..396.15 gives -0.11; 40.4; 39.3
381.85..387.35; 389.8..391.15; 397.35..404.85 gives -0.08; 39.3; 39.6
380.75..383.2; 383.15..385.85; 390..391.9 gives 0.15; 40.2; 41.3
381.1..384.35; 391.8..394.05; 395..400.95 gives 0.12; 38.4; 39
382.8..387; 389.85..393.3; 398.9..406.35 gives -0.05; 39.2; 39.5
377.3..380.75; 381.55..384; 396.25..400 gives 0.18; 41.4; 37.7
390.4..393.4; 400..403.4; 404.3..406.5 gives -0.08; 39.3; 38.8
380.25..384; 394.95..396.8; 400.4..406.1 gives -0.04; 39.4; 39.5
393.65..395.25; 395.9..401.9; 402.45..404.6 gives 0.20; 39.7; 39.8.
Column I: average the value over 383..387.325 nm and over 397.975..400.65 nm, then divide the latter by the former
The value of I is 1.0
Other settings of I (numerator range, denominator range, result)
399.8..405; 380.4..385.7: 1.01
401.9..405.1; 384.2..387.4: 0.98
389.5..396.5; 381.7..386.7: 1.02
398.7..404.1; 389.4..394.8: 1.01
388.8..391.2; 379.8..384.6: 1.06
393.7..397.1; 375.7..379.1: 0.91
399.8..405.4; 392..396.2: 1.02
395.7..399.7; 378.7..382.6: 0.94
